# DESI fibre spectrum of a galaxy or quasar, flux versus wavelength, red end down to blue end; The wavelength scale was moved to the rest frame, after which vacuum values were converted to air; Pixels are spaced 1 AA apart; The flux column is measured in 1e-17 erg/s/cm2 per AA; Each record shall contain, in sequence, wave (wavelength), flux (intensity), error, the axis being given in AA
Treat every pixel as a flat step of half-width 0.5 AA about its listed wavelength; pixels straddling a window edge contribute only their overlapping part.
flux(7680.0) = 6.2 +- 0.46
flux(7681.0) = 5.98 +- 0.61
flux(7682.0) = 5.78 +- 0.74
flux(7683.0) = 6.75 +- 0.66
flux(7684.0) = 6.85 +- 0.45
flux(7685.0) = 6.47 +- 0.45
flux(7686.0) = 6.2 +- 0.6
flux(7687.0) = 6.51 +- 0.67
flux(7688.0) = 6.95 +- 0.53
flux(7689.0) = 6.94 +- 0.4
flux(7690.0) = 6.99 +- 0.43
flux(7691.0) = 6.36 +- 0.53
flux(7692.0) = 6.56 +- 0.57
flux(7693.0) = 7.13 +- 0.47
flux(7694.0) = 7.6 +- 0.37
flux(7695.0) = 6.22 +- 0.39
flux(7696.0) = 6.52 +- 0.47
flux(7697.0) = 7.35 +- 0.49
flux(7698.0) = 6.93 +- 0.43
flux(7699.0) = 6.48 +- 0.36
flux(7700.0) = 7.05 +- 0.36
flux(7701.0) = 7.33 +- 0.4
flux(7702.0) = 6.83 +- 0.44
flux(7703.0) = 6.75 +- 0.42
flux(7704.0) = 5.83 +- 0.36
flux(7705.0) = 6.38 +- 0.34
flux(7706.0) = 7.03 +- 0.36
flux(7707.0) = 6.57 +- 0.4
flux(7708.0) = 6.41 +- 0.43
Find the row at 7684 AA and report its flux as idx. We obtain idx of 6.85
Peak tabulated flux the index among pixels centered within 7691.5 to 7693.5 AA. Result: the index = 7.13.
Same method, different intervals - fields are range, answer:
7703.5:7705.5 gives 6.38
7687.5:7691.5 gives 6.99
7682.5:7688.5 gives 6.95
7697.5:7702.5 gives 7.33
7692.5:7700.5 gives 7.6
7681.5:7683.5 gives 6.75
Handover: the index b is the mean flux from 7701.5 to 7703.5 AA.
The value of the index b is 6.79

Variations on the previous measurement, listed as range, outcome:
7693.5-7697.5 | 6.92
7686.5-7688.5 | 6.73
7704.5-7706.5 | 6.71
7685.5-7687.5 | 6.36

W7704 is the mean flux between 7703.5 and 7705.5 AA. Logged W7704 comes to 6.11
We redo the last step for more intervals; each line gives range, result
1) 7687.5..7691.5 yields 6.81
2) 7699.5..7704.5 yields 6.76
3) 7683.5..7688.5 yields 6.6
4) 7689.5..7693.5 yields 6.76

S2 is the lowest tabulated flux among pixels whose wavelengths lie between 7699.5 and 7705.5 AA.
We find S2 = 5.83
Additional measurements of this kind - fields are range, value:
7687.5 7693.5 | 6.36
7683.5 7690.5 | 6.2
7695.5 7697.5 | 6.52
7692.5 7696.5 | 6.22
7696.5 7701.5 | 6.48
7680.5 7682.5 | 5.78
